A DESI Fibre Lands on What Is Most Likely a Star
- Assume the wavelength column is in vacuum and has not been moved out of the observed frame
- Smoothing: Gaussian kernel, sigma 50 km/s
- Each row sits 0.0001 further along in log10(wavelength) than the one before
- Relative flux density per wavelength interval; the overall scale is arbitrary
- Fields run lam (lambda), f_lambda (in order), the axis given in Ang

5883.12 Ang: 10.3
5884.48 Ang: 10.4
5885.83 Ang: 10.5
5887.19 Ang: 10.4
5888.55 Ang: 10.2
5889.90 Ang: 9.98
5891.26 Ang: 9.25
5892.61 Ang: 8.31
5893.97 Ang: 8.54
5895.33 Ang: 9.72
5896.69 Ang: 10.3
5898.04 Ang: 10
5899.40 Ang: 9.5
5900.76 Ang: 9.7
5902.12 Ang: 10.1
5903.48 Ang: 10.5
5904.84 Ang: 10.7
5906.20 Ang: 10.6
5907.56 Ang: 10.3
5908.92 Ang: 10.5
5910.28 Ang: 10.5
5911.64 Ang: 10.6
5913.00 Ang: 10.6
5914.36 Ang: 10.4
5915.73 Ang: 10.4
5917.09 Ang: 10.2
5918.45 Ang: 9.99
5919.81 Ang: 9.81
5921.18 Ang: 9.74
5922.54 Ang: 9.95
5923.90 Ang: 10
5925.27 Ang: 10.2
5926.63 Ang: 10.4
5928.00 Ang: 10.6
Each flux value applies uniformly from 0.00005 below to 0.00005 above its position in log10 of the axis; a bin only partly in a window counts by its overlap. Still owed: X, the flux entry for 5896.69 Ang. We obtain 10.3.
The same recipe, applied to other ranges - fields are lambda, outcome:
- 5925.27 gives 10.2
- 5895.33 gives 9.72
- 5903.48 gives 10.5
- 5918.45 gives 9.99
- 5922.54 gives 9.95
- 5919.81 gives 9.81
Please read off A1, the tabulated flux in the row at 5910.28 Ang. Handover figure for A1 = 10.5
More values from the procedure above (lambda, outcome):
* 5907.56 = 10.3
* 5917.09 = 10.2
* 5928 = 10.6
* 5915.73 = 10.4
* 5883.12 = 10.3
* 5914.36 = 10.4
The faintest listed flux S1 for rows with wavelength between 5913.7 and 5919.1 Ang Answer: 9.99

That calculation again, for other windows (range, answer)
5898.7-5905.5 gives 9.5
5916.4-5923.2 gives 9.74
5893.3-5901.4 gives 8.54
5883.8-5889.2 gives 10.2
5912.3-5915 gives 10.4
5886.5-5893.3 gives 8.31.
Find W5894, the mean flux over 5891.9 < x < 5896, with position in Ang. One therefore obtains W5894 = 8.86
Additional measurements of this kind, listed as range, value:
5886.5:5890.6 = 10.2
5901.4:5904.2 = 10.3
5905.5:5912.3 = 10.5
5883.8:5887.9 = 10.4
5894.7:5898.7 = 10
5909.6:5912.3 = 10.6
